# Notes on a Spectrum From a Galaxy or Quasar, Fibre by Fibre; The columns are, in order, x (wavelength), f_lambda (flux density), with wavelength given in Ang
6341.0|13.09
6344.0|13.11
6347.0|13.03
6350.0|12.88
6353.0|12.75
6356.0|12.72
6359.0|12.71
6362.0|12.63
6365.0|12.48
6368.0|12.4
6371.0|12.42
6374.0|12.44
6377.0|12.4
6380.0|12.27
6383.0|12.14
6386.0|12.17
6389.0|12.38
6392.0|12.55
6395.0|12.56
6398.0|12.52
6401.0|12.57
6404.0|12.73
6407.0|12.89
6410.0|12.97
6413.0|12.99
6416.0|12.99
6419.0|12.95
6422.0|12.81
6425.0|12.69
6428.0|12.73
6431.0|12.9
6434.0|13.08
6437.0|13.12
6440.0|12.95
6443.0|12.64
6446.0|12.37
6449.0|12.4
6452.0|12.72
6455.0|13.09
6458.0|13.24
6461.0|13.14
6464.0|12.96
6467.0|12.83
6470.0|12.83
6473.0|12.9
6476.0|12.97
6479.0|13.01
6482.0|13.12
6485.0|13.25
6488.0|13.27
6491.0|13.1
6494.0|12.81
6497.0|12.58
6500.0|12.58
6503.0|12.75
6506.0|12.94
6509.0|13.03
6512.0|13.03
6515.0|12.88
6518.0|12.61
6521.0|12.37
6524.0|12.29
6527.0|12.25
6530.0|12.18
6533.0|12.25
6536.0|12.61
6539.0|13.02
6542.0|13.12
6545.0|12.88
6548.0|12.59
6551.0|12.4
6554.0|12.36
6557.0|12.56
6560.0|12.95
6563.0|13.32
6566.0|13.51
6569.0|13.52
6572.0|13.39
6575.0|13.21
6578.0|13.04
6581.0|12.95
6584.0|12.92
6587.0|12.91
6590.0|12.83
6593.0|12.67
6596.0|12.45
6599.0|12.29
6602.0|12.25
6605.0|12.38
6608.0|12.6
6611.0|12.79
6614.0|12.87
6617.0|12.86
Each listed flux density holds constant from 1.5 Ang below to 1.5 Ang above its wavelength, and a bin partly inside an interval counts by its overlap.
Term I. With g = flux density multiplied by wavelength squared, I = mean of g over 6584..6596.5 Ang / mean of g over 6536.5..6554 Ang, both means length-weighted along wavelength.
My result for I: 1.0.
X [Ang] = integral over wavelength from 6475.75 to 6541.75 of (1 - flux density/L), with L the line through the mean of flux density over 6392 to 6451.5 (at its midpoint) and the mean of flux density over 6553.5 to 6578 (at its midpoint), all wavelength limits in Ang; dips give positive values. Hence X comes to 1.10 Ang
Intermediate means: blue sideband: 12.8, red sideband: 13.1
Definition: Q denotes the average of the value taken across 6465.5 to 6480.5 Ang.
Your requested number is 12.9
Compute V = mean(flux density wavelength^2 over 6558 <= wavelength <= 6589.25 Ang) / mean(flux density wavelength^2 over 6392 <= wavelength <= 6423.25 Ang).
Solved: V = 1.08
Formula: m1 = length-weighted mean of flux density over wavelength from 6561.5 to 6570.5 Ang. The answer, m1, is 13.5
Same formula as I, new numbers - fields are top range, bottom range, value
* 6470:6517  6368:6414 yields 1.07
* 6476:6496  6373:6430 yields 1.06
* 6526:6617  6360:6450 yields 1.06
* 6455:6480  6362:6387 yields 1.08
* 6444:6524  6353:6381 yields 1.07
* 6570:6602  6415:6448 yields 1.05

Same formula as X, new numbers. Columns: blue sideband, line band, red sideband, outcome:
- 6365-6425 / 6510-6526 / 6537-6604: 0.2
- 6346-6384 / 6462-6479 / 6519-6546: -0.5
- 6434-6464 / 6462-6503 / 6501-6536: -0.6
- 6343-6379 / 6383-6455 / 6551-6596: 0.1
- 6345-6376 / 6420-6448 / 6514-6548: -0.4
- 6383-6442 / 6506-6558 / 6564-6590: 1.7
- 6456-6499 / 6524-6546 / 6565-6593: 0.8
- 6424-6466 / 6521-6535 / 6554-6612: 0.6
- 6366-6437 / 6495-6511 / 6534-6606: 0.0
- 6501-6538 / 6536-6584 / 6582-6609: -1.4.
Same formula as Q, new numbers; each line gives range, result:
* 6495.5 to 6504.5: 12.6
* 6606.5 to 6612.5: 12.7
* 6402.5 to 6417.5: 12.9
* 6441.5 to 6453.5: 12.5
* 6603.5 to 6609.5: 12.5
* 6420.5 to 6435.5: 12.8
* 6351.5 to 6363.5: 12.7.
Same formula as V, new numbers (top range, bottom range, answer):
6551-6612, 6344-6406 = 1.09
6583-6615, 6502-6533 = 1.03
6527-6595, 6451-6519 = 1.02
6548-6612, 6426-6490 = 1.03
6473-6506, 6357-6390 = 1.08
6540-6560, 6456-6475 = 1.00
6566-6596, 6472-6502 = 1.04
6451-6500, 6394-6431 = 1.03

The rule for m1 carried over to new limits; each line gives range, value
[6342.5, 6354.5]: 12.9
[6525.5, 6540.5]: 12.5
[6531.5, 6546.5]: 12.8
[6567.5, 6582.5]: 13.2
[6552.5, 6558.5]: 12.5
